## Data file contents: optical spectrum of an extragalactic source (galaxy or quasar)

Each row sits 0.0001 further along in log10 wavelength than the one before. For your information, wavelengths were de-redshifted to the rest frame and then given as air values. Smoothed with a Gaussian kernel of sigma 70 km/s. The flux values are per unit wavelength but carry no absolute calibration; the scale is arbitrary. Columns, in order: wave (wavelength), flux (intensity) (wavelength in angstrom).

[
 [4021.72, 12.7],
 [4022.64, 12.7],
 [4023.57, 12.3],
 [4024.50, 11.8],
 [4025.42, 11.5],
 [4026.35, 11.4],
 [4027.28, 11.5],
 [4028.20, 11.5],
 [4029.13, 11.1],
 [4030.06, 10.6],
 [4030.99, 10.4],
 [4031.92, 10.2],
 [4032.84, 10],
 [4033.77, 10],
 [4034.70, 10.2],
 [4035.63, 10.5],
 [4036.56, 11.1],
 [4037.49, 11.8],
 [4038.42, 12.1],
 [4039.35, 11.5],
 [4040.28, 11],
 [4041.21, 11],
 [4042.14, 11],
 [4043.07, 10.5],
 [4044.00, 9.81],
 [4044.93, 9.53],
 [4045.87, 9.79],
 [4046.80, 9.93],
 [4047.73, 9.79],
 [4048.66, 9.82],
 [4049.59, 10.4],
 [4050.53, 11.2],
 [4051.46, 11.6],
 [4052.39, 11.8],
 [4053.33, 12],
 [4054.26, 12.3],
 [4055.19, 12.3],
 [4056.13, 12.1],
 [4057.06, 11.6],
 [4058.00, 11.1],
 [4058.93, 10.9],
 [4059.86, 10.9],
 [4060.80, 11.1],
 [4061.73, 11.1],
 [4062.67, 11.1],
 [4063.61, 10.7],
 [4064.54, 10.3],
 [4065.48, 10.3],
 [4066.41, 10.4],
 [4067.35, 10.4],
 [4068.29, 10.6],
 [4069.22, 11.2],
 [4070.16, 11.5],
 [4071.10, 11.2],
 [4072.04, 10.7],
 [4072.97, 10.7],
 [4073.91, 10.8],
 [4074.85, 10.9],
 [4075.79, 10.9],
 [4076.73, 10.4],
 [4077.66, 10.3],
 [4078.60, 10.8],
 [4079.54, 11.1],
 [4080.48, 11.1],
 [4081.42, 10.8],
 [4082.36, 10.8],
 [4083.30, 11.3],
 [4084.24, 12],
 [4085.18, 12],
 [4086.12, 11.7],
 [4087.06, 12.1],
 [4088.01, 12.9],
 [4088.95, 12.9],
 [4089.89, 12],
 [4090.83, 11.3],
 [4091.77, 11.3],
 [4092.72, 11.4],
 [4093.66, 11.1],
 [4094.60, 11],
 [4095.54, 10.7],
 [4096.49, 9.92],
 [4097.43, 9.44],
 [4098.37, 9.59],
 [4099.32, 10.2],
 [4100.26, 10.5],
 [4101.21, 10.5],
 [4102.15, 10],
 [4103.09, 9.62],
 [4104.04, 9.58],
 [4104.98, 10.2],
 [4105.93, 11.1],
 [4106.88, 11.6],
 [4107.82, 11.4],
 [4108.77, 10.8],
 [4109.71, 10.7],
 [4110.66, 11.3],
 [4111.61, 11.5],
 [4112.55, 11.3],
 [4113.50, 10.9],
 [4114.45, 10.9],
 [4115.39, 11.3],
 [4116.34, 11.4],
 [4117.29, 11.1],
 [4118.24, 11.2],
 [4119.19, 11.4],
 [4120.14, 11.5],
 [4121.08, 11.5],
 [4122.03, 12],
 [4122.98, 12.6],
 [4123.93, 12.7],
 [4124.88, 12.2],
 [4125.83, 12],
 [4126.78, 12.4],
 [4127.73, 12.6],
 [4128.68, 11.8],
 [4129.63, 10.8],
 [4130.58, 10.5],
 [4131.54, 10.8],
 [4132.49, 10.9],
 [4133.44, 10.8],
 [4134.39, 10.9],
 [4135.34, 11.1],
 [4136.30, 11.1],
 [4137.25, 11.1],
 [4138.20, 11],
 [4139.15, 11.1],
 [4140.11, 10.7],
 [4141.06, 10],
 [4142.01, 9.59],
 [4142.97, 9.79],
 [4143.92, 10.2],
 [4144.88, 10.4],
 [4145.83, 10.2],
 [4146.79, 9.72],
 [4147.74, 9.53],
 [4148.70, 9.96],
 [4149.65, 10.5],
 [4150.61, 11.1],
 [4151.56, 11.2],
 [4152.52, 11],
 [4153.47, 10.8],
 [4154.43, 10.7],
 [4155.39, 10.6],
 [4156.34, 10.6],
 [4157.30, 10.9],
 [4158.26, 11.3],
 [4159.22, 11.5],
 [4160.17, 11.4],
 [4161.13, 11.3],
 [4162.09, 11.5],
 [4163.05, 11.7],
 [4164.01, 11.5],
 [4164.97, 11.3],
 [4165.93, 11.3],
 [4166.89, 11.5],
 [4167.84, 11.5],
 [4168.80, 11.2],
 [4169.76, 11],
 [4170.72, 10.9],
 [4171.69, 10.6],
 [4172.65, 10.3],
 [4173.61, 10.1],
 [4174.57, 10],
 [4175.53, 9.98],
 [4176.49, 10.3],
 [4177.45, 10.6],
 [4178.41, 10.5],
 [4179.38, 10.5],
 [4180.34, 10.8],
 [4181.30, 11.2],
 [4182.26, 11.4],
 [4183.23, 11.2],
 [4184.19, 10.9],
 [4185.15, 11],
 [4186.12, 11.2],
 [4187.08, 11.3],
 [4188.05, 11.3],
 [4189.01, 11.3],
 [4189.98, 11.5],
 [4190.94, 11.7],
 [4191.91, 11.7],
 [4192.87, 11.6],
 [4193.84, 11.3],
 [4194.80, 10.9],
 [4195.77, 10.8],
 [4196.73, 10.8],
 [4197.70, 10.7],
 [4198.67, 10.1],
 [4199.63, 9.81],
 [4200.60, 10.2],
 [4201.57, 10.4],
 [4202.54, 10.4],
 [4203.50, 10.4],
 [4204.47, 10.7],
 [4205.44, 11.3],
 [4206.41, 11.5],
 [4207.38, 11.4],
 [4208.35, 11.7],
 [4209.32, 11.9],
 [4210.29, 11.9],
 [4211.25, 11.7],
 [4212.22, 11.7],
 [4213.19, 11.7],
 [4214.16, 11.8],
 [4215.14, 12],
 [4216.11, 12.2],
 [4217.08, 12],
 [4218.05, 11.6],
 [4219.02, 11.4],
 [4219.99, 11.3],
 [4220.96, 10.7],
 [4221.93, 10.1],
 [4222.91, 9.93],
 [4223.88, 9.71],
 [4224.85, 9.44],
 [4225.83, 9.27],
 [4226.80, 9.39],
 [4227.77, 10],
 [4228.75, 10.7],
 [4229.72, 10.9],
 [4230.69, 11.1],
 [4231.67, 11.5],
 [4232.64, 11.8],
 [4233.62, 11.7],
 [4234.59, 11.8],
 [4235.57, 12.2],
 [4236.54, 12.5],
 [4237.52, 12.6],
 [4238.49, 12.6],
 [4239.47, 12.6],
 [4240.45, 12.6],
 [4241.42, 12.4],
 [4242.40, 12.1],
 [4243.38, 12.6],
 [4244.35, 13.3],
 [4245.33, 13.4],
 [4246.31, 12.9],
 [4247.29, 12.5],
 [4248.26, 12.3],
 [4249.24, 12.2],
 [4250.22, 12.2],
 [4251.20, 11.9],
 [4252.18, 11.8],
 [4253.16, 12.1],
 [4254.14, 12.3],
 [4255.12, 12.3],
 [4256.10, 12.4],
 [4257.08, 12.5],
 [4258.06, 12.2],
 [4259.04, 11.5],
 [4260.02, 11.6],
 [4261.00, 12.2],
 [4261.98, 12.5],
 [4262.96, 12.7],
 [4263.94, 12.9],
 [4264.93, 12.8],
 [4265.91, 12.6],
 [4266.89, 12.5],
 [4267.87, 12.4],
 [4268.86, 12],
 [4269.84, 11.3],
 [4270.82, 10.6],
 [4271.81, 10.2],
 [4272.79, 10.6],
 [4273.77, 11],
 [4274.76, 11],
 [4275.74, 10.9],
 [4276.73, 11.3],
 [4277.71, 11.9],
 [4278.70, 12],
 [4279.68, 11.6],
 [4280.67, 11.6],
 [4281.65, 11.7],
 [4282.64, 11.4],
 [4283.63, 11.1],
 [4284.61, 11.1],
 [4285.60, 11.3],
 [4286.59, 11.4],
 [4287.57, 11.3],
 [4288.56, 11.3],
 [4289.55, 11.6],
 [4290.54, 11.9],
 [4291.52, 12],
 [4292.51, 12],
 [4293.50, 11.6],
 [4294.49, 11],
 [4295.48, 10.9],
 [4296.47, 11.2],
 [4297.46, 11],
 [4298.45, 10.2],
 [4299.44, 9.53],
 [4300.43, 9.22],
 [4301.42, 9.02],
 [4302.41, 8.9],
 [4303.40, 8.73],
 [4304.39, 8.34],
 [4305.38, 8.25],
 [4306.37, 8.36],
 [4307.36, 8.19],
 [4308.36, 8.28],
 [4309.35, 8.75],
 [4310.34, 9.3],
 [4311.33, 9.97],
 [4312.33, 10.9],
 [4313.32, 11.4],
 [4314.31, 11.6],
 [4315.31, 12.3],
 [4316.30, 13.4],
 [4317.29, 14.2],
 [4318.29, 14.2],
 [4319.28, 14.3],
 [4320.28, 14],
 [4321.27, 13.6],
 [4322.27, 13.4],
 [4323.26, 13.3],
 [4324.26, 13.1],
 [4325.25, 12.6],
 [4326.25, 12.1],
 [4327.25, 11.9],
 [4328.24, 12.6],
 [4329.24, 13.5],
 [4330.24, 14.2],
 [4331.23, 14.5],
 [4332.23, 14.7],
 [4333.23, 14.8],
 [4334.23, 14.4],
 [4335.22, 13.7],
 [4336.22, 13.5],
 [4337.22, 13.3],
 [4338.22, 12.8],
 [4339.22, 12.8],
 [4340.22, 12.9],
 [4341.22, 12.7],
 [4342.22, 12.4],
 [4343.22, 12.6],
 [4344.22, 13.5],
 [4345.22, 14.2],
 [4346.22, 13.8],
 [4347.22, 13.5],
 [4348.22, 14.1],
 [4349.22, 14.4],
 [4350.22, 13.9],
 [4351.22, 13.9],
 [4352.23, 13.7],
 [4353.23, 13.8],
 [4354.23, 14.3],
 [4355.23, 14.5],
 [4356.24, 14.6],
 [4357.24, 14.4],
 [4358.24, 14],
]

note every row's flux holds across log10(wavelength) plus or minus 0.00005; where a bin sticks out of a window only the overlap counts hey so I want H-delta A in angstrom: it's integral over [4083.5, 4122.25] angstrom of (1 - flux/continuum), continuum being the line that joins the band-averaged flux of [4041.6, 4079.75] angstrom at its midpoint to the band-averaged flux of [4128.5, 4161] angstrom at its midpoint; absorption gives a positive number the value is -1.1 angstrom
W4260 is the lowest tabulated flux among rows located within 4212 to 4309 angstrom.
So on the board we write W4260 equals 8.19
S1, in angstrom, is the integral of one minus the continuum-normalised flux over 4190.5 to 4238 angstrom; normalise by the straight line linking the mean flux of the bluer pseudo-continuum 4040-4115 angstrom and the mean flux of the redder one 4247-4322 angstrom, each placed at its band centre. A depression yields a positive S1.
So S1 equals 0.5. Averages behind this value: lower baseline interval 10.9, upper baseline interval 11.4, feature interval 11.1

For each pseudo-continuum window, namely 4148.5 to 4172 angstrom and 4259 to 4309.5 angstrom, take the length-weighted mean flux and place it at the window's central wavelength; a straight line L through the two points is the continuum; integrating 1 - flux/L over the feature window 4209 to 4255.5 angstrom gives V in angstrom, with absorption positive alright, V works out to -2.8 angstrom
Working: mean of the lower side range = 11.1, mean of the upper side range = 11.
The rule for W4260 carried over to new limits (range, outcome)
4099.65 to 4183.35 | 9.53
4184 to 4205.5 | 9.81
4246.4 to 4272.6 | 10.2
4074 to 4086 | 10.3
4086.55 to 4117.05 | 9.44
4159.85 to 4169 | 11.2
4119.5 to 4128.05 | 11.5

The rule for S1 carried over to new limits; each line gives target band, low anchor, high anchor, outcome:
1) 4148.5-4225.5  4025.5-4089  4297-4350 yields 3.5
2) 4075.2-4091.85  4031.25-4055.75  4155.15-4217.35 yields -0.8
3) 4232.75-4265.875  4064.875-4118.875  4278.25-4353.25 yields -1.9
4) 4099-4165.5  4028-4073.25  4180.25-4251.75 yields 0.8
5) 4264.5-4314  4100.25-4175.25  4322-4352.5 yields 8.1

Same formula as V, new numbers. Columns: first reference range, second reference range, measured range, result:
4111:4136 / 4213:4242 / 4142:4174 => 1.7 angstrom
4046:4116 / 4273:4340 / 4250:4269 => -1.2 angstrom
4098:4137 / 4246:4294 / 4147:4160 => 0.6 angstrom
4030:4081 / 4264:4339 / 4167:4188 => 0.8 angstrom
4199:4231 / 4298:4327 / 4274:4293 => -0.9 angstrom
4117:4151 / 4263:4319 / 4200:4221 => -0.7 angstrom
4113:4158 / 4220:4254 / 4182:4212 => 0.7 angstrom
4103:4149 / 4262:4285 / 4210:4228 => 0.7 angstrom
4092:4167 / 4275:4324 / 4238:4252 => -1.8 angstrom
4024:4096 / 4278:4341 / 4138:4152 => 1.2 angstrom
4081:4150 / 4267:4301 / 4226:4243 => -0.7 angstrom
